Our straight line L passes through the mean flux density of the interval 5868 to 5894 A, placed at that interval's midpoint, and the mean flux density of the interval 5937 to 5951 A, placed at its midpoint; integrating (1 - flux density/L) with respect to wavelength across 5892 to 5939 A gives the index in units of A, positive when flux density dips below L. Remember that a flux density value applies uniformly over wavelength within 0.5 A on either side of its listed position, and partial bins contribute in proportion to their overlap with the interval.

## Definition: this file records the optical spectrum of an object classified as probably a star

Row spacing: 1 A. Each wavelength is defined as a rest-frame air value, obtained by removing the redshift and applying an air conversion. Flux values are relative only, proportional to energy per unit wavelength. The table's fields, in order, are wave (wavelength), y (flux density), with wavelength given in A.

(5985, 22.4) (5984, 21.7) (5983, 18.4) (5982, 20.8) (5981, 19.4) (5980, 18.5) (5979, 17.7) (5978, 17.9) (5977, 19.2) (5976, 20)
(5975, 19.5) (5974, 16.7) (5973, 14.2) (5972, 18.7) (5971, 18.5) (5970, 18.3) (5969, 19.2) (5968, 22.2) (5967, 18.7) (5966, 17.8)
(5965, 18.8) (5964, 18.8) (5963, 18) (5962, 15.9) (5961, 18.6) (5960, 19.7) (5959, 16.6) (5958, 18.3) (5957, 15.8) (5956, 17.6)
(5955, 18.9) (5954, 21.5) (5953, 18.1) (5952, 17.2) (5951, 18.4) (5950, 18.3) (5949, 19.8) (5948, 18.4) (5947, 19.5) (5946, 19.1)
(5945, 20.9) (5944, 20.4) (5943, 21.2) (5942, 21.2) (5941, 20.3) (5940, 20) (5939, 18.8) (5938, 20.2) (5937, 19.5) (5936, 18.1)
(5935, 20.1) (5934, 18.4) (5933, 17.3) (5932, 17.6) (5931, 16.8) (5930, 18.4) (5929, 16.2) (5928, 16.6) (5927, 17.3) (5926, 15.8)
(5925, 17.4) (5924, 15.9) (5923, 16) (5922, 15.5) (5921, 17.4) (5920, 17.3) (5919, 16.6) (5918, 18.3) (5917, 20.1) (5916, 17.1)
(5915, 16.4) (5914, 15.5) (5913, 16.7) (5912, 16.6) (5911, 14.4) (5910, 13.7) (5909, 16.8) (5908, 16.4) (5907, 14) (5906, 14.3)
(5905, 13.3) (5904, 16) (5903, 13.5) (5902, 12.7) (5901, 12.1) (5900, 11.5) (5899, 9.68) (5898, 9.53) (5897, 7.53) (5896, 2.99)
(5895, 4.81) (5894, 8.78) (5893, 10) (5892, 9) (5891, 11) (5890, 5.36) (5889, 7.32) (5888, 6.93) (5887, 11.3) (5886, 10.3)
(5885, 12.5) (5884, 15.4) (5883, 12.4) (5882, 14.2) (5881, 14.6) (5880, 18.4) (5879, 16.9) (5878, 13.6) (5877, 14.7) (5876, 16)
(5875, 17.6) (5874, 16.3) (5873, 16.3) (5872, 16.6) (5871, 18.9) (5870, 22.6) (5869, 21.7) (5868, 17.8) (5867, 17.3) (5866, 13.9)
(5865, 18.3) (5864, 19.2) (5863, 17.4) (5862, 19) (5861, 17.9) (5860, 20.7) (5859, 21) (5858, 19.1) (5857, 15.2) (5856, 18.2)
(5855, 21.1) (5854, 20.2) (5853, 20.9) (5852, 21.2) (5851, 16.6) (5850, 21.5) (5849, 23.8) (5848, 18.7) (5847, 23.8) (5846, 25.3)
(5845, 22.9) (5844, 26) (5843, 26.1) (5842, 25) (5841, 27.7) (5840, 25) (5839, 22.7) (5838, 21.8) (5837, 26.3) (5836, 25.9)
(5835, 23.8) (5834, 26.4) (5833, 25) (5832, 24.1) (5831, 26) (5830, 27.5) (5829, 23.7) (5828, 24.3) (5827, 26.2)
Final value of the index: 6.34 A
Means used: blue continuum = 14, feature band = 15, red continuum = 19.8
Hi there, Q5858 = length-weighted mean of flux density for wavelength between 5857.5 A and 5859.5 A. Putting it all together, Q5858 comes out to 20.1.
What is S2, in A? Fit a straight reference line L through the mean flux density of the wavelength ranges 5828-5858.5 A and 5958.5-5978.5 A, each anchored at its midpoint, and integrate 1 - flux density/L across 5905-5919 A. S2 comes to 3.0 A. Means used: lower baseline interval 23.1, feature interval 16.1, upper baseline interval 18.4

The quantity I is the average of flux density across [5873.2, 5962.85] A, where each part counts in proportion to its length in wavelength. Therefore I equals 15.6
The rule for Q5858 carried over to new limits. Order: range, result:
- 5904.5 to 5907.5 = 13.9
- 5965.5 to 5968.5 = 19.6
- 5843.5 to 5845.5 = 24.4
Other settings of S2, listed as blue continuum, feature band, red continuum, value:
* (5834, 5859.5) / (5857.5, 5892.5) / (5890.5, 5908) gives 2.01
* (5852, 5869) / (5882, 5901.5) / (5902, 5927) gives 8.70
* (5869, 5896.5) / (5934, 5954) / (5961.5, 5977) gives -3.21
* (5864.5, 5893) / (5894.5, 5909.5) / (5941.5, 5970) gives 3.96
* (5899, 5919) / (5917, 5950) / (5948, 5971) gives -3.11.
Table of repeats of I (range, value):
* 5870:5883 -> 16.3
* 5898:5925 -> 15.2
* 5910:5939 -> 17.2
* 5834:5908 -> 16.8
